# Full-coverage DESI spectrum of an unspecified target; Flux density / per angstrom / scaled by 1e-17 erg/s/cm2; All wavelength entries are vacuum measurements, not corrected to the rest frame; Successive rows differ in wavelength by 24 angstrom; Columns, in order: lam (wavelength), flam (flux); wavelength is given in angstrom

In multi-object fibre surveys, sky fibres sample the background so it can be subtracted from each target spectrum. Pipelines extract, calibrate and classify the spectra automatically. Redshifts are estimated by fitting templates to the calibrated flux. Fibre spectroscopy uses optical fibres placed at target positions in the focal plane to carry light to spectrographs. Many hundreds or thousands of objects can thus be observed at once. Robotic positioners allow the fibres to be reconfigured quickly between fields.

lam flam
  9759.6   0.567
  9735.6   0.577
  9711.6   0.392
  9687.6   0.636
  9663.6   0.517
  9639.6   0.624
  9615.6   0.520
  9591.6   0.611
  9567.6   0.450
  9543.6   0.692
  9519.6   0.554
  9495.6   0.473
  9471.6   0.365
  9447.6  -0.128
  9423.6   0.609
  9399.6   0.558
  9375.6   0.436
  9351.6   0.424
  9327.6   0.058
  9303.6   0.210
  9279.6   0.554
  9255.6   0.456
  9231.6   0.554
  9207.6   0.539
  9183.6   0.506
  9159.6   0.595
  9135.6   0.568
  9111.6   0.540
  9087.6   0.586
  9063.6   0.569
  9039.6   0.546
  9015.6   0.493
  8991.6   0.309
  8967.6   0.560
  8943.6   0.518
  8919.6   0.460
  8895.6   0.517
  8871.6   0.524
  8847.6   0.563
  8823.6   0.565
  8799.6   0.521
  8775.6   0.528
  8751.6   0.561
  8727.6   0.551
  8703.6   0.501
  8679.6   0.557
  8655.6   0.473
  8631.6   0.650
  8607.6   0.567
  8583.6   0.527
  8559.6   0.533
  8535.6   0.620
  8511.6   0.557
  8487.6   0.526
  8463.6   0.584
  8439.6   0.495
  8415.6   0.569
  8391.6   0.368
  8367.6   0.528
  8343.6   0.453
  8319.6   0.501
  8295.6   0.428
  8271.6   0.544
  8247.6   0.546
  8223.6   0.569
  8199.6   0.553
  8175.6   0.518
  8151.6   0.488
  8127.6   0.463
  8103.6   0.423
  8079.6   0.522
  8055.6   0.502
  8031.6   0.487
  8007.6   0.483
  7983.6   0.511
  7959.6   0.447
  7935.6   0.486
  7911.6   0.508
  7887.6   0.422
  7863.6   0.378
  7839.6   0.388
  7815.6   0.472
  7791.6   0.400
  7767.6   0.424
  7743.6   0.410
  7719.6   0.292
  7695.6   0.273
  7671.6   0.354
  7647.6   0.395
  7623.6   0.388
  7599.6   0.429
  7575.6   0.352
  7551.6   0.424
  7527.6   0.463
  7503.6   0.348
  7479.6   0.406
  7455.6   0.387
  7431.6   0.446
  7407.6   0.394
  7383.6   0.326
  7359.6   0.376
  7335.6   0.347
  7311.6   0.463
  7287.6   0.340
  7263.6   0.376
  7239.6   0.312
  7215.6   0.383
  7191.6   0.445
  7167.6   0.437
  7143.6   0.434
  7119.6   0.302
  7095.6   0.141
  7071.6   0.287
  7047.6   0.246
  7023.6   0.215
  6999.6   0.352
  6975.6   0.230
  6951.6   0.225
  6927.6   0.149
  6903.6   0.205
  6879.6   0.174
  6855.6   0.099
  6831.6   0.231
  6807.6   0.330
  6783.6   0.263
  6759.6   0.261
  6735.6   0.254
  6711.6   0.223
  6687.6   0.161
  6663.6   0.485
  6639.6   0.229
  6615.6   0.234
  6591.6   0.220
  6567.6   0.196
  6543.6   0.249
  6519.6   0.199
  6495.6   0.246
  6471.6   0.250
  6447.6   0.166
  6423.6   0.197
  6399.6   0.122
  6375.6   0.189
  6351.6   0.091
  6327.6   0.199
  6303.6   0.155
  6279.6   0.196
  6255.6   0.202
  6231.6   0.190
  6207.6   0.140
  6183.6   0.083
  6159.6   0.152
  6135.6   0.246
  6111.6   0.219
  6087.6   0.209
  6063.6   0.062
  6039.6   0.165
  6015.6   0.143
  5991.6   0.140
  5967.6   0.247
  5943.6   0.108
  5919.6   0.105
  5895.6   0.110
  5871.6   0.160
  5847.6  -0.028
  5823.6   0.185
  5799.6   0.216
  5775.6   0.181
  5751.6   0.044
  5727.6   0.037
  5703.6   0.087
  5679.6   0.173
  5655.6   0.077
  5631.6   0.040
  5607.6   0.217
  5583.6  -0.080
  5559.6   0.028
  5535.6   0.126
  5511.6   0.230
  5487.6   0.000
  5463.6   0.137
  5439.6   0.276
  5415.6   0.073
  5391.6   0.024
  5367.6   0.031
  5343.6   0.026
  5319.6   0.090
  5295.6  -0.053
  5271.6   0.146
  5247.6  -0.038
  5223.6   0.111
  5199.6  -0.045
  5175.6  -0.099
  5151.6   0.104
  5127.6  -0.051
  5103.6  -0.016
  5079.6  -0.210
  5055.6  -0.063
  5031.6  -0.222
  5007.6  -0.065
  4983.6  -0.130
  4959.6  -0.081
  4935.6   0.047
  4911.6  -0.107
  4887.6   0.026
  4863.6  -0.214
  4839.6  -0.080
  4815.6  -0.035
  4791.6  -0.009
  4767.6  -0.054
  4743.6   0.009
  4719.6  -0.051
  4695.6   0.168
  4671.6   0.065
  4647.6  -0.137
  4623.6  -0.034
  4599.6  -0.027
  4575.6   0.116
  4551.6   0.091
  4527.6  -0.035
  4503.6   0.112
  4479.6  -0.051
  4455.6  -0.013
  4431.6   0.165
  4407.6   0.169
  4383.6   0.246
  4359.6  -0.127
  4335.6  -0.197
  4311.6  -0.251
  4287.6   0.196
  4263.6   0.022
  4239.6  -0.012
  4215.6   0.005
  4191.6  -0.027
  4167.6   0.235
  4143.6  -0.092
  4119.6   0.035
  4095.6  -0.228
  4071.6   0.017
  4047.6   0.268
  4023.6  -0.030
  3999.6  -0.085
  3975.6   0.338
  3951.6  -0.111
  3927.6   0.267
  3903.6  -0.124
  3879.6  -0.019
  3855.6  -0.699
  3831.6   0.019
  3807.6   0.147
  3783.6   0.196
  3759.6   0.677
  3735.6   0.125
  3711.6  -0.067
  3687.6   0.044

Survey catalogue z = 0.788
